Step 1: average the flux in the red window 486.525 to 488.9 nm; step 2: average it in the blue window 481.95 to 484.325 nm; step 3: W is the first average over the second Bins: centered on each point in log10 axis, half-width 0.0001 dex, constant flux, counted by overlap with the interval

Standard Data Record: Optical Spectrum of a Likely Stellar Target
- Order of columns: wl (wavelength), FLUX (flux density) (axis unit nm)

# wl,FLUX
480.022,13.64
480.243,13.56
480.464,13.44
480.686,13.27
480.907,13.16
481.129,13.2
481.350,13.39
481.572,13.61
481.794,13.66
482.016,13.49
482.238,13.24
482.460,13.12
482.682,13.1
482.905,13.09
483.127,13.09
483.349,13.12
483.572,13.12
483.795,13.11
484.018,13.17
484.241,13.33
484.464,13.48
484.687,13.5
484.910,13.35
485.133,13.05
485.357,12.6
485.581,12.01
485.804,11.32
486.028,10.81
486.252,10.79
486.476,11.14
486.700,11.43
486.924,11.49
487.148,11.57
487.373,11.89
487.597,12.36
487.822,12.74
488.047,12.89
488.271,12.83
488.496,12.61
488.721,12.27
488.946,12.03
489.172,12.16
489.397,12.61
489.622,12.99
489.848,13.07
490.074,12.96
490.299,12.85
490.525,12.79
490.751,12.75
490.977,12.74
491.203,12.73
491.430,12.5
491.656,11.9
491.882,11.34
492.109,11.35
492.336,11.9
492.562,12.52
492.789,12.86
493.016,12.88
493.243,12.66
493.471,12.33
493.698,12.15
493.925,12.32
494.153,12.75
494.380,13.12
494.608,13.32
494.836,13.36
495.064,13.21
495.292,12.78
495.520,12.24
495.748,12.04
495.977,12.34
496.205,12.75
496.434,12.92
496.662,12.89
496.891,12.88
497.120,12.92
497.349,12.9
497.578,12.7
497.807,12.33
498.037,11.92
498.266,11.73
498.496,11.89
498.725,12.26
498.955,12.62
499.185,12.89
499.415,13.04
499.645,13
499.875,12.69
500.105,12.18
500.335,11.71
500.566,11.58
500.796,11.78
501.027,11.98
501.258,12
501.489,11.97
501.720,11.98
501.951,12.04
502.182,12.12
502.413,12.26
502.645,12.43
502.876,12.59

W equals 0.9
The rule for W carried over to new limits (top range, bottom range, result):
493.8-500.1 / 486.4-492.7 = 1.03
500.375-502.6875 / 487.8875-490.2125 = 0.95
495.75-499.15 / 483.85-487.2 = 1.02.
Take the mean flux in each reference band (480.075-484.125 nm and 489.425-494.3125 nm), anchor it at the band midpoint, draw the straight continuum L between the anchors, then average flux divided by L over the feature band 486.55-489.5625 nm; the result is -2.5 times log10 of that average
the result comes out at 0.05 mag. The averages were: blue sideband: 13.3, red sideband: 12.5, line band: 12.2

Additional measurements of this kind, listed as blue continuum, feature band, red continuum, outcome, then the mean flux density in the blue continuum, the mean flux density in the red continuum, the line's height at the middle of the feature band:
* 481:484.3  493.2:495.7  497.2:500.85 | -0.01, 13.3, 12.3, 12.6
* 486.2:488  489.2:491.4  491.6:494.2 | -0.07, 11.7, 12.2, 12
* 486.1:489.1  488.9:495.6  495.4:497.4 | -0.02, 12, 12.6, 12.3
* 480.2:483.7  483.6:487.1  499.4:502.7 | 0.07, 13.3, 12.2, 13.1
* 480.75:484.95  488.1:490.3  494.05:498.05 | 0.03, 13.3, 12.8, 13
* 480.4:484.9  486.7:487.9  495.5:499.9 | 0.10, 13.3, 12.6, 13.1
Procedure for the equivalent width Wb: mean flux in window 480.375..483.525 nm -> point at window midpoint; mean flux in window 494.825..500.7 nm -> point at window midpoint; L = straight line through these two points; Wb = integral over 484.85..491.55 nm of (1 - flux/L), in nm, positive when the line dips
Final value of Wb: 0.35 nm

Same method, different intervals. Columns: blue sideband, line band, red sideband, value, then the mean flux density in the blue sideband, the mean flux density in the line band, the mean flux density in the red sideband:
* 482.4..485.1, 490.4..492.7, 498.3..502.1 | 0.087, 13.2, 12.3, 12.2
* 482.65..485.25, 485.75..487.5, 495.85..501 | 0.235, 13.2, 11.3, 12.4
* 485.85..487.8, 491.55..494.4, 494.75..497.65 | 0.008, 11.5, 12.3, 12.8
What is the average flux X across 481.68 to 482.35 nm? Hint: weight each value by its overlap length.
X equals 13.5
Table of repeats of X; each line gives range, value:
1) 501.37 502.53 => 12.1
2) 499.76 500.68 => 12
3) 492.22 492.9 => 12.4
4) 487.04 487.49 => 11.7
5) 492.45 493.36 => 12.7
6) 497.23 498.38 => 12.3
